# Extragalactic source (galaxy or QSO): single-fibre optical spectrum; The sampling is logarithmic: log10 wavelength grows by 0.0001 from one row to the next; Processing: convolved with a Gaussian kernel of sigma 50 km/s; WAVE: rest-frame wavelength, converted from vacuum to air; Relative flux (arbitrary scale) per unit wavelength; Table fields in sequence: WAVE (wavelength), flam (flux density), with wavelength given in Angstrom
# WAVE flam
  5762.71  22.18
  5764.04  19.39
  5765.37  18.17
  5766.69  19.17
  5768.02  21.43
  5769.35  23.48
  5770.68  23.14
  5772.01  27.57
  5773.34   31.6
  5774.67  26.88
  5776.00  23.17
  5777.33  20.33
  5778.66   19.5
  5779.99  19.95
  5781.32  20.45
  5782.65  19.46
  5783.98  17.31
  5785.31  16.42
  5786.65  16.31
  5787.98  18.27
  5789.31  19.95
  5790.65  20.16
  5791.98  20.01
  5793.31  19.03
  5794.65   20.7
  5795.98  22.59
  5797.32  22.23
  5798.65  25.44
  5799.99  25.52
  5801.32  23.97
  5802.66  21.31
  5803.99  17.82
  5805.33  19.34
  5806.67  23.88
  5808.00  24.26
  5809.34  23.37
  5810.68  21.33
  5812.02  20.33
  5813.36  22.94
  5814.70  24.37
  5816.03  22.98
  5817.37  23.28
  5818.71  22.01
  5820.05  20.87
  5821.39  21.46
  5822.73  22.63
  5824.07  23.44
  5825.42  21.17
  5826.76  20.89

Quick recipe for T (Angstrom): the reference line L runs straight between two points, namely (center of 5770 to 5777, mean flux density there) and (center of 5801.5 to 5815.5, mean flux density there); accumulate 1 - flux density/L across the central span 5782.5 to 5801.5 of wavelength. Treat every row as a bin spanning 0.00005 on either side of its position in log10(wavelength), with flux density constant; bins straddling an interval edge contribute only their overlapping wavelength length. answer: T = 2.7 Angstrom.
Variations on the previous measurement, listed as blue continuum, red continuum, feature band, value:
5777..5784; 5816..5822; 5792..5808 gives -0.9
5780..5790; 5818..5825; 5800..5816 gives -1.2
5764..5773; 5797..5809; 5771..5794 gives 1.5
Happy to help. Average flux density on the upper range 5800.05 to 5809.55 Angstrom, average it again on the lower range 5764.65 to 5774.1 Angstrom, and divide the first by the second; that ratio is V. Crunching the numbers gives 0.94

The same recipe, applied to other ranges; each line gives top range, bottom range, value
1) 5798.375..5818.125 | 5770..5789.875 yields 1.06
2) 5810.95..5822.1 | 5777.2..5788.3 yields 1.20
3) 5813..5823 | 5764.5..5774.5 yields 0.96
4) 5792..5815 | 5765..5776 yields 0.92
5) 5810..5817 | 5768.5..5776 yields 0.86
